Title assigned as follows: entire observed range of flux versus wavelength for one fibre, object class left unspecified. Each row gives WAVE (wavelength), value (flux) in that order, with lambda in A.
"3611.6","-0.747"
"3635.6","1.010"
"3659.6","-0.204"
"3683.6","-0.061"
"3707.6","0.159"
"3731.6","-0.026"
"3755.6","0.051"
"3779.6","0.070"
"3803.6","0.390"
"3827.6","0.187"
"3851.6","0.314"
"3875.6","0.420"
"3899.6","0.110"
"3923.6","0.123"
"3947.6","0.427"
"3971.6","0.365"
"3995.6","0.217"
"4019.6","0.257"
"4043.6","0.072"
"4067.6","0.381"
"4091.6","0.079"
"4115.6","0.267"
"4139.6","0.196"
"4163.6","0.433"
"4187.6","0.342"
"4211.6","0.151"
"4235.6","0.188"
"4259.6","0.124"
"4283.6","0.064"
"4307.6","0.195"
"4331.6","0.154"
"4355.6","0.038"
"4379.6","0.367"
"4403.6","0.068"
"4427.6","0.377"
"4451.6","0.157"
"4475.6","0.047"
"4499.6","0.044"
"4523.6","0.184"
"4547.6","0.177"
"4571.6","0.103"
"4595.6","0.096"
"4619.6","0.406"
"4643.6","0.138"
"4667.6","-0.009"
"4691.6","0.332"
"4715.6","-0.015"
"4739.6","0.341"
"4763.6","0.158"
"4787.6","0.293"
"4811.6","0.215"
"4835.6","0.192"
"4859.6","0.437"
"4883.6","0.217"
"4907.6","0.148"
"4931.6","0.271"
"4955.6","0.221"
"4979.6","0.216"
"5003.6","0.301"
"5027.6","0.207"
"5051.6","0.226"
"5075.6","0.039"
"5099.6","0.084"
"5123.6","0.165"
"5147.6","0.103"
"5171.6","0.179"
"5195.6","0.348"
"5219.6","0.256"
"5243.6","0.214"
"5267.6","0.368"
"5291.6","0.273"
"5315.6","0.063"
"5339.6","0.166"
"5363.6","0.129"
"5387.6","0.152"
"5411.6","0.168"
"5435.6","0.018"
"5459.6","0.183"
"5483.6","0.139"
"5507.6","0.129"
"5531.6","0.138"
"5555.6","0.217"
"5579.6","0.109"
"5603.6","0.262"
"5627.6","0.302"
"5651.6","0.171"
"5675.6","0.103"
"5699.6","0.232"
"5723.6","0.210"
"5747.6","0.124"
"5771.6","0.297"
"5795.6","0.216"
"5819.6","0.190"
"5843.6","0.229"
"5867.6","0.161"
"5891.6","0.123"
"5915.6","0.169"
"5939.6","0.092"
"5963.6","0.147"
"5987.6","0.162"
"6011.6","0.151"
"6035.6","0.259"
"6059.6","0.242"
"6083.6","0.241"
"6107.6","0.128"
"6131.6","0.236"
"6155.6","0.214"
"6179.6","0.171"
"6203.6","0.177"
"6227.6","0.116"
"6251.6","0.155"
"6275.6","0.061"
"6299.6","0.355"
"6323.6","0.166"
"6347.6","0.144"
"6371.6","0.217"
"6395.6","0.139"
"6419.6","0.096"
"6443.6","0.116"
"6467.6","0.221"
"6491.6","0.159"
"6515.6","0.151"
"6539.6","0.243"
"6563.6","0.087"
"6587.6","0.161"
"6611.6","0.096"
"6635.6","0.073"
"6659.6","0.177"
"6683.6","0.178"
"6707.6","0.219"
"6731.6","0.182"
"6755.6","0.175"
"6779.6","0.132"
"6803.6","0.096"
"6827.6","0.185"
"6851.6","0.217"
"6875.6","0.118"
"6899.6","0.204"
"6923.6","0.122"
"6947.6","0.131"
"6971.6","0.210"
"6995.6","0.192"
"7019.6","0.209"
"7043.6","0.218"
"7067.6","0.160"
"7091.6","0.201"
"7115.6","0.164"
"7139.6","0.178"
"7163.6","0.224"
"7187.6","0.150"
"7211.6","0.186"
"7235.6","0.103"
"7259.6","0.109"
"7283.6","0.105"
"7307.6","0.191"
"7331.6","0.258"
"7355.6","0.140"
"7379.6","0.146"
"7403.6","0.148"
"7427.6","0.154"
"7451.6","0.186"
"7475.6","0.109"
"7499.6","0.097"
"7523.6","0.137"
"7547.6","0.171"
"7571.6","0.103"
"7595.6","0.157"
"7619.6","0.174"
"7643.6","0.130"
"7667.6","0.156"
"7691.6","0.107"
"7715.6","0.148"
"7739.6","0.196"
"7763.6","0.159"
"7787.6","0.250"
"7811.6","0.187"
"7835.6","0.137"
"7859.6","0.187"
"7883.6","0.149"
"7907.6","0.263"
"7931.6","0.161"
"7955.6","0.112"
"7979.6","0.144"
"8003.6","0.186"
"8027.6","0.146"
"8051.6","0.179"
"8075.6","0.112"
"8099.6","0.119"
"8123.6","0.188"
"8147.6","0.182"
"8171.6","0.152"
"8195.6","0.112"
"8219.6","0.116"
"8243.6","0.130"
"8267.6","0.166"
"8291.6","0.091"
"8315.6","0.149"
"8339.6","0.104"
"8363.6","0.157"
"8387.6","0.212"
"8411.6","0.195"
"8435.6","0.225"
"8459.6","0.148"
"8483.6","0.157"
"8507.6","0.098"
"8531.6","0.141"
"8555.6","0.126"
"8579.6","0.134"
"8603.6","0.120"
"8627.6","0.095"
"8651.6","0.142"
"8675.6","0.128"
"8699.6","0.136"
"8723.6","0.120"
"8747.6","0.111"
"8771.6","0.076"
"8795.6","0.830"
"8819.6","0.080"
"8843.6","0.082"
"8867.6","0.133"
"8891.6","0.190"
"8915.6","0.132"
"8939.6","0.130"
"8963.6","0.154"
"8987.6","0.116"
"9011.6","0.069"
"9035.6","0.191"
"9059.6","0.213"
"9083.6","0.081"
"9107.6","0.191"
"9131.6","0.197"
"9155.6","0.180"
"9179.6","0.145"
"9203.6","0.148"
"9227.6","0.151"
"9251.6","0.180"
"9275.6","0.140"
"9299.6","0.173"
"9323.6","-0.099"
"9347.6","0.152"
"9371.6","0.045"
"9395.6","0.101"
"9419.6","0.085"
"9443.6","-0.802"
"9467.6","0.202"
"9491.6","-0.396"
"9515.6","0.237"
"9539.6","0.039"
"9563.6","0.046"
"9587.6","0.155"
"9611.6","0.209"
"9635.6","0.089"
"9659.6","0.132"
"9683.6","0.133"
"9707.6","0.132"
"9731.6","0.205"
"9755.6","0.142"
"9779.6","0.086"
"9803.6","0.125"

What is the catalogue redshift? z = 1.36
